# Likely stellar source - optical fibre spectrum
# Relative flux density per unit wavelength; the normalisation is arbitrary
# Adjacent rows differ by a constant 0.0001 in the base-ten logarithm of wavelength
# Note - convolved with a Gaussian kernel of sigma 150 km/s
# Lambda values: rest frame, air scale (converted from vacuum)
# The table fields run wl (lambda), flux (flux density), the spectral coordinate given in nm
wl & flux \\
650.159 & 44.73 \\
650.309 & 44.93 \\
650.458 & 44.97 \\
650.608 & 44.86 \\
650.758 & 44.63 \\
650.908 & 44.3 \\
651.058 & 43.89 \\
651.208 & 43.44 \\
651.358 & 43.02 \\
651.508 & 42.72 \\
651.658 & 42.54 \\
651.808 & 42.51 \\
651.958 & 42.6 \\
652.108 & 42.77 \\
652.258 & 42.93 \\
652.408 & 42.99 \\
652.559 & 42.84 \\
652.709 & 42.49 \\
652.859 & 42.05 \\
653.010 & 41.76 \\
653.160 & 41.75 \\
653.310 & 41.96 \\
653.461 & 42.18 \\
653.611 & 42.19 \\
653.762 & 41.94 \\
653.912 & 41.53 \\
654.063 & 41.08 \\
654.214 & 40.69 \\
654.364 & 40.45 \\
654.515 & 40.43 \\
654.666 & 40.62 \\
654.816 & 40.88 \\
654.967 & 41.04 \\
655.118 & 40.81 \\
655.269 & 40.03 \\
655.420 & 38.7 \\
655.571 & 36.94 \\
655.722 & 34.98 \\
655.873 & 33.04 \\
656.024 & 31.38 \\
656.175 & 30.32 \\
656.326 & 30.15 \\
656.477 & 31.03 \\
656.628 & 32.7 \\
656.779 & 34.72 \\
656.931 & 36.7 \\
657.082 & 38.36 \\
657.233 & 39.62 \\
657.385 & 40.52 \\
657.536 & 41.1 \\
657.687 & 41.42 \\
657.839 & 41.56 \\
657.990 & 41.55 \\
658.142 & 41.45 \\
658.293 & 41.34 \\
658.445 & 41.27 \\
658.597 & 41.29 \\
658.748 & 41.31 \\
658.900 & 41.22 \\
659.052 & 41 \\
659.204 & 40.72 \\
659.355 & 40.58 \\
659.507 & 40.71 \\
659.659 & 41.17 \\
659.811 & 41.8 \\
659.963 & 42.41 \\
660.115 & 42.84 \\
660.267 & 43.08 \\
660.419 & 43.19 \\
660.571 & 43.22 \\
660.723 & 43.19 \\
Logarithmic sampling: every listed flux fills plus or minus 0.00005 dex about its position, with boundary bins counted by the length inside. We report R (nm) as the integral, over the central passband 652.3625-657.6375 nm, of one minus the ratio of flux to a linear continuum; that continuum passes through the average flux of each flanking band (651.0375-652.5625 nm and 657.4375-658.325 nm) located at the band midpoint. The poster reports 0.41 nm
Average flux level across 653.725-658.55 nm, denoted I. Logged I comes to 38.4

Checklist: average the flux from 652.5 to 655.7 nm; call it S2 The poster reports 41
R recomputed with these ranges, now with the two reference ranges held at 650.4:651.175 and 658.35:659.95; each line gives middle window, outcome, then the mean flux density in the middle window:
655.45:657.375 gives 0.35 nm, 34.5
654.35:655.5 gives 0.07 nm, 40.3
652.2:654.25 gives 0.07 nm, 42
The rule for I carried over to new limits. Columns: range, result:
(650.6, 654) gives 42.7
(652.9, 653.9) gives 41.9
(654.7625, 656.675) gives 35.5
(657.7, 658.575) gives 41.4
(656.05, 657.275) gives 34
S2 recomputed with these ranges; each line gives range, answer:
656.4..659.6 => 39.5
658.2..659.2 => 41.2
